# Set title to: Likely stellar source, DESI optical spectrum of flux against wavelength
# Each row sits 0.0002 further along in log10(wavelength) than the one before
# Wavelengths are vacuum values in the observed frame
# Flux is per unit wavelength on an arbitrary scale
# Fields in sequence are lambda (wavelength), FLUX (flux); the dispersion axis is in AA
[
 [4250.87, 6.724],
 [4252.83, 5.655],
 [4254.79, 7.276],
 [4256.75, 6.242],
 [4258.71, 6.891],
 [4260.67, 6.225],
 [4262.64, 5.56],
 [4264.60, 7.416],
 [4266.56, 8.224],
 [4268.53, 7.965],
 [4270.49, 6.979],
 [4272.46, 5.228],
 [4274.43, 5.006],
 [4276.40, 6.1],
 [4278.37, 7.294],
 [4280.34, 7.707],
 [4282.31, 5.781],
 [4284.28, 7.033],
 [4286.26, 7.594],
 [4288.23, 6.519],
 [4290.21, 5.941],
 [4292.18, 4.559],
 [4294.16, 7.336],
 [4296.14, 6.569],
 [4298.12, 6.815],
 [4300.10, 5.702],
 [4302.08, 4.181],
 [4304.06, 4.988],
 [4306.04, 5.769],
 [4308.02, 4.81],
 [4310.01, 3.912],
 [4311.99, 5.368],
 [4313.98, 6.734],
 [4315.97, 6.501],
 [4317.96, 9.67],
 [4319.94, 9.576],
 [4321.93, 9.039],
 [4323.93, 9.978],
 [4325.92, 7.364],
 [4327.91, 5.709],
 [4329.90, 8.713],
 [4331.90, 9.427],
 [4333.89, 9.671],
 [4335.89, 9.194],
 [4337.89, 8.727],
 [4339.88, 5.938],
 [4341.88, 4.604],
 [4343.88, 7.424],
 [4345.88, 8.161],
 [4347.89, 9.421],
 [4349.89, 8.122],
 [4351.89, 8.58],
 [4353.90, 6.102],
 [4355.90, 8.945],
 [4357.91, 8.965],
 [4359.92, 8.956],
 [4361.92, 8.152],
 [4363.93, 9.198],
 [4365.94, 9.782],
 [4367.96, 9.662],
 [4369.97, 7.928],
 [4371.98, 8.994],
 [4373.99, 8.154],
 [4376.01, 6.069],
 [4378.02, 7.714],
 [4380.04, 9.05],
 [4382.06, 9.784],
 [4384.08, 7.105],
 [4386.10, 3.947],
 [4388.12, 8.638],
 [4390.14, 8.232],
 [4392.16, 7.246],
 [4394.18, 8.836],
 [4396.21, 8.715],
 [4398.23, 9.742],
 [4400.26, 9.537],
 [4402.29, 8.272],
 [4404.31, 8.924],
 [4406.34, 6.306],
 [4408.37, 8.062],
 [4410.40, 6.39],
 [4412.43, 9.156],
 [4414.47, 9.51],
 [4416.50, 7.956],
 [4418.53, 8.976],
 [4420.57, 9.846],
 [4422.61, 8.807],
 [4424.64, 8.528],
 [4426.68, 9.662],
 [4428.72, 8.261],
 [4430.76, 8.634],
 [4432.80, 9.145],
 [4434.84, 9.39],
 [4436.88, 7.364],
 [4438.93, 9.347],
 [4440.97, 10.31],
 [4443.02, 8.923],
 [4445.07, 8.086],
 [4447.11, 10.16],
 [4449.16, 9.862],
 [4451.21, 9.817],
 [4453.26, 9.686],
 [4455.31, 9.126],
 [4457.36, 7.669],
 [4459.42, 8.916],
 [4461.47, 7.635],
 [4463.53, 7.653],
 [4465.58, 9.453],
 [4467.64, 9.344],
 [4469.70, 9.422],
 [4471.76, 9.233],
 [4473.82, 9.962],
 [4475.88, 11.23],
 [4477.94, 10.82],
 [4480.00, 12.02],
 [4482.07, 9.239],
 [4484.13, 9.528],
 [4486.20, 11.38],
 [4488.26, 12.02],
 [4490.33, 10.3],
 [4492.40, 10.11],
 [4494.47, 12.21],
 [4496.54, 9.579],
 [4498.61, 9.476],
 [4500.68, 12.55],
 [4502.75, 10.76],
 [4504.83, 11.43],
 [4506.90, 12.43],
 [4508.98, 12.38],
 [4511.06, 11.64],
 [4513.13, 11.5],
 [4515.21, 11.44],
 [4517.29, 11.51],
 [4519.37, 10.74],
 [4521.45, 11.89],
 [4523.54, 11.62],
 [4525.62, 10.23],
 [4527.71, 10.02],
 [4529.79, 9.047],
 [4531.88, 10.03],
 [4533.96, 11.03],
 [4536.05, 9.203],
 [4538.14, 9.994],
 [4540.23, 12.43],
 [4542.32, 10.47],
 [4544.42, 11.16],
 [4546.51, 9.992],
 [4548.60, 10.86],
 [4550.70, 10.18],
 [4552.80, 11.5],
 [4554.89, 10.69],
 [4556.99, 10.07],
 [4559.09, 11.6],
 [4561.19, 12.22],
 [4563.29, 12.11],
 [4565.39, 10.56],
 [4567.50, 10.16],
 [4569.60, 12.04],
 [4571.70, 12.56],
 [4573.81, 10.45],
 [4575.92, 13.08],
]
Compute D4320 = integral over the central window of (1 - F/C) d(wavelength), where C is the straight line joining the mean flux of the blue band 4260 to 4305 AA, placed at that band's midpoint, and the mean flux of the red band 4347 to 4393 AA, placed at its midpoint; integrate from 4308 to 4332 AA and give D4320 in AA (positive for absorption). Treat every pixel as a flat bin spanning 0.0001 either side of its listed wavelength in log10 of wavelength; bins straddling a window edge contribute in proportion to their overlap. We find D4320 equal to -1.0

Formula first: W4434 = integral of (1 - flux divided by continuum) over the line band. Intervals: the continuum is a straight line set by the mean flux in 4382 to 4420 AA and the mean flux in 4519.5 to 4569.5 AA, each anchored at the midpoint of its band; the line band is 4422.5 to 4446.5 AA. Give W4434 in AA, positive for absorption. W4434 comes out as -0.4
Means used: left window 8.16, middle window 8.9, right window 10.8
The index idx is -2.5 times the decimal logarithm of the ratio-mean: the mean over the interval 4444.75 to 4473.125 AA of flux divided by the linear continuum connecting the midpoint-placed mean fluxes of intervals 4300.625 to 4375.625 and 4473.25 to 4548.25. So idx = 0.102 mag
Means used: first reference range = 7.72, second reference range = 10.9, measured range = 9.04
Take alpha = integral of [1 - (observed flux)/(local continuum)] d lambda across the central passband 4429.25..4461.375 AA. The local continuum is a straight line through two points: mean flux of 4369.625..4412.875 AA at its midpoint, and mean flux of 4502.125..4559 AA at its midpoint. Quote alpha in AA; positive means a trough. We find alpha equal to 0.3 AA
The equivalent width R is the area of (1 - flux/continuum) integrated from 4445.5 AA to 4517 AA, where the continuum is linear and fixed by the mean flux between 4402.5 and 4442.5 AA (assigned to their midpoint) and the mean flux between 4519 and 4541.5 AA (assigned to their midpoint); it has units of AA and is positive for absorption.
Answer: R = -4.24 AA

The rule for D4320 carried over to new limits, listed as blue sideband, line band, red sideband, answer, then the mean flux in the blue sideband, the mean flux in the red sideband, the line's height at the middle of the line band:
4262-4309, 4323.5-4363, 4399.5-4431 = -4.27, 6.3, 8.54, 7.3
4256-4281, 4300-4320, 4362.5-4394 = 3.50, 6.67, 8.12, 7.22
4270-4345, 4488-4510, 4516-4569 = -2.44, 6.83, 10.8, 10.1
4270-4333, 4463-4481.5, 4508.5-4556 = -0.35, 6.69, 10.8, 9.75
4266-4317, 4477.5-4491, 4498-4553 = -0.89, 6.16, 10.9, 10.1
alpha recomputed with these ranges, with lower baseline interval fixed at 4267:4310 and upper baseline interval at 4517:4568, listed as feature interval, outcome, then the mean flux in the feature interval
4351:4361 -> -1.2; 8.31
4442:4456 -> -0.5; 9.39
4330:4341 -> -2.4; 8.56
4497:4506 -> -0.9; 11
